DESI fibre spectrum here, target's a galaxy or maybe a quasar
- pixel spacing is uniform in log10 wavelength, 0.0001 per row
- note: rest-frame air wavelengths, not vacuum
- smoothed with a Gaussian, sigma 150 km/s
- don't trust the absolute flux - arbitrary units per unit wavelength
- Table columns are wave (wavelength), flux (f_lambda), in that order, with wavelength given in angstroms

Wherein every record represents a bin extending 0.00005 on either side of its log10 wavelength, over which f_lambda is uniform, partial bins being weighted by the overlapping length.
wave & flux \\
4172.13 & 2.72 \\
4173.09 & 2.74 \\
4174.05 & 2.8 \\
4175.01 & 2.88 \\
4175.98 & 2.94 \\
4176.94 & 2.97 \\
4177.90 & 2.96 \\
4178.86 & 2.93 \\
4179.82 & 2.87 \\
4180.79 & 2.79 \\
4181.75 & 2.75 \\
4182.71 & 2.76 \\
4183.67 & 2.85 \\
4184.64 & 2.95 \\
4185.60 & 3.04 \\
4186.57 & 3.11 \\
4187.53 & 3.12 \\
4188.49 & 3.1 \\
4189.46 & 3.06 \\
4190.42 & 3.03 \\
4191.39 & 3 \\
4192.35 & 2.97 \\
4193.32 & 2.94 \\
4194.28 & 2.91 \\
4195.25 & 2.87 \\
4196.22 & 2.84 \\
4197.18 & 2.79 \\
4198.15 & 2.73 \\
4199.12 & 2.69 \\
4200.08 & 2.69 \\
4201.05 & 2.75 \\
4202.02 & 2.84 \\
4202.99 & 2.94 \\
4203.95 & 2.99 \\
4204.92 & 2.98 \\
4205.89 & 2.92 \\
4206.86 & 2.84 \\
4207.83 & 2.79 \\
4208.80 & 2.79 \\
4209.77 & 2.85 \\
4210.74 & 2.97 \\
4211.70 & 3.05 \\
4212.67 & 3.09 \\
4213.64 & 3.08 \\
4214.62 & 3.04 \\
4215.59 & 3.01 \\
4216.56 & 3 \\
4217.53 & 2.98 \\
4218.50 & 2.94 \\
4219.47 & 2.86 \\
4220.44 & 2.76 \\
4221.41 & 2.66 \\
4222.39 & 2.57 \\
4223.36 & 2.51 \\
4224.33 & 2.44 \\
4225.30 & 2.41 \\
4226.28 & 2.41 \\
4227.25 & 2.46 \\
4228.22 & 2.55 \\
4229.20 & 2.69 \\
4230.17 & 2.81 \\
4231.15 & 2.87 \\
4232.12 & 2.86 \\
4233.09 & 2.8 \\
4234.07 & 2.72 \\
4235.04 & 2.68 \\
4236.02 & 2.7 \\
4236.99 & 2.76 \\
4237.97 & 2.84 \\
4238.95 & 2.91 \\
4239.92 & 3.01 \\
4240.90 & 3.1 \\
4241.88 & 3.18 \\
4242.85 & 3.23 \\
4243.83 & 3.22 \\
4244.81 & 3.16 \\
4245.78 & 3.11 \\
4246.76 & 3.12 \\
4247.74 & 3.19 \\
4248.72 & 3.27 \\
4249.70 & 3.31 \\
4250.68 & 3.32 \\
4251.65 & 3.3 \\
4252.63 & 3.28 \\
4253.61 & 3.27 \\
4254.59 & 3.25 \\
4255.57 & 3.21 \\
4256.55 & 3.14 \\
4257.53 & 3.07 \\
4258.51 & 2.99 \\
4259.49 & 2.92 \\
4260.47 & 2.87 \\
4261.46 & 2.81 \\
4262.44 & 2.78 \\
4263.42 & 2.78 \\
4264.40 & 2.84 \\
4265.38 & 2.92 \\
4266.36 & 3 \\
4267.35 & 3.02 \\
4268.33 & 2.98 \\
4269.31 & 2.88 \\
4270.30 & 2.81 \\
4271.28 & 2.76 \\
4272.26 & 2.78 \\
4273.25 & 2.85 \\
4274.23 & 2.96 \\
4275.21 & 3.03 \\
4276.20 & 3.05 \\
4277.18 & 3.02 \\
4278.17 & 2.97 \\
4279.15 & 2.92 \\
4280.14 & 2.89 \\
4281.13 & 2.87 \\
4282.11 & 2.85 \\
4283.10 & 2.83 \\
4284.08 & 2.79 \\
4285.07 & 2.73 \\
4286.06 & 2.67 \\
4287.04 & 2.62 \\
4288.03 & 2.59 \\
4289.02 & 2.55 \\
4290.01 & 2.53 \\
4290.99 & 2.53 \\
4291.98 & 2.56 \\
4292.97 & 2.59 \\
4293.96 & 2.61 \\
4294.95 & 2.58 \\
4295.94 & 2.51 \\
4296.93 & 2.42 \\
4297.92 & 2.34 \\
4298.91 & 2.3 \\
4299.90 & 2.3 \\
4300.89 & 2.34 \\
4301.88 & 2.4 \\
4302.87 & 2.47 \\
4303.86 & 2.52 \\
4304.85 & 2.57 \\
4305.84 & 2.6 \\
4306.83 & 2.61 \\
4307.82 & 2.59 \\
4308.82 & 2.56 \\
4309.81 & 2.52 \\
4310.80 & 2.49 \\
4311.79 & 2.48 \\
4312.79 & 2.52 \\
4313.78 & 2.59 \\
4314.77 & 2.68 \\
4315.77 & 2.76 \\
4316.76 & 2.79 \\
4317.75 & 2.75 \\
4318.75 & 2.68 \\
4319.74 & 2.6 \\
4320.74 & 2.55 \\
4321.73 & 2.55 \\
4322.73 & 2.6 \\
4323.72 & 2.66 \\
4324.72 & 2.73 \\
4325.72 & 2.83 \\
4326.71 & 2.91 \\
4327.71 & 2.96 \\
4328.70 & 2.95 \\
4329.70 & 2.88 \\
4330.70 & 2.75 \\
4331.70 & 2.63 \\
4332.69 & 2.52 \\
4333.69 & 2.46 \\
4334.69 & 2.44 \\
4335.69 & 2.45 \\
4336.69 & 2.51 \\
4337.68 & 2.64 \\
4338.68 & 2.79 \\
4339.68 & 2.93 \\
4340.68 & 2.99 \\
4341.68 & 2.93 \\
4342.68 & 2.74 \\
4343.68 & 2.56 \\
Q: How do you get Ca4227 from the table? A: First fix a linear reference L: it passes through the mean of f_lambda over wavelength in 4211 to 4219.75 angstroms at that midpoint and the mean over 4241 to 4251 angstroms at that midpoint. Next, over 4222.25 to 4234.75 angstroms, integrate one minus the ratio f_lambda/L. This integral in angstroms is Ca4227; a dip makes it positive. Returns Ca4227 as 1.9 angstroms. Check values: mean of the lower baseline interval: 3.01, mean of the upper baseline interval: 3.2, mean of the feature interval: 2.63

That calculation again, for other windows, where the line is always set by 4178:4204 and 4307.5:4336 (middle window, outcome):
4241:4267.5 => -3.0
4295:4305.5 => 1.0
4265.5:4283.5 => -1.1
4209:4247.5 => -0.4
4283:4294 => 0.4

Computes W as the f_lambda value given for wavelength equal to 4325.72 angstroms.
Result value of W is 2.83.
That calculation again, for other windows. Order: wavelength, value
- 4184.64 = 2.95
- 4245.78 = 3.11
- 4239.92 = 3.01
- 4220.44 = 2.76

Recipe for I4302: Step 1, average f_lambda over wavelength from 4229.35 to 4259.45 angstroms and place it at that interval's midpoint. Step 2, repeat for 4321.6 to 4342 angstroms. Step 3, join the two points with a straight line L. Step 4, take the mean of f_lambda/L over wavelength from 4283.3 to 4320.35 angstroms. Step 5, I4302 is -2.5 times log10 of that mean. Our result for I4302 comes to 0.109 mag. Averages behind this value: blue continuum 3.05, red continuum 2.72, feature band 2.56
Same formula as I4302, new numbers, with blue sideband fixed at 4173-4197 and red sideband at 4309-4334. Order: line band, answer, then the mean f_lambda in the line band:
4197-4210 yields 0.03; 2.83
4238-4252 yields -0.13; 3.16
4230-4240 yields 0.01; 2.81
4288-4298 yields 0.08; 2.53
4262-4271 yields -0.04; 2.89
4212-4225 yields 0.01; 2.84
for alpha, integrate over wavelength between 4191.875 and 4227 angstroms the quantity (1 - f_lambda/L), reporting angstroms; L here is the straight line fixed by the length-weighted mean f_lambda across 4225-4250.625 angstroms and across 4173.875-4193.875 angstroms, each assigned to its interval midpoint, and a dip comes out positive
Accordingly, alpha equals 1.2 angstroms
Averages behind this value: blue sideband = 2.95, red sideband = 2.91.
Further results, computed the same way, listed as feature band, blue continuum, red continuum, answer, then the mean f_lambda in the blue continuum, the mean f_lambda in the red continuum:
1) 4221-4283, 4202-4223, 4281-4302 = -4.27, 2.91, 2.57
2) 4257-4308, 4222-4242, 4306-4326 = -1.22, 2.72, 2.62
